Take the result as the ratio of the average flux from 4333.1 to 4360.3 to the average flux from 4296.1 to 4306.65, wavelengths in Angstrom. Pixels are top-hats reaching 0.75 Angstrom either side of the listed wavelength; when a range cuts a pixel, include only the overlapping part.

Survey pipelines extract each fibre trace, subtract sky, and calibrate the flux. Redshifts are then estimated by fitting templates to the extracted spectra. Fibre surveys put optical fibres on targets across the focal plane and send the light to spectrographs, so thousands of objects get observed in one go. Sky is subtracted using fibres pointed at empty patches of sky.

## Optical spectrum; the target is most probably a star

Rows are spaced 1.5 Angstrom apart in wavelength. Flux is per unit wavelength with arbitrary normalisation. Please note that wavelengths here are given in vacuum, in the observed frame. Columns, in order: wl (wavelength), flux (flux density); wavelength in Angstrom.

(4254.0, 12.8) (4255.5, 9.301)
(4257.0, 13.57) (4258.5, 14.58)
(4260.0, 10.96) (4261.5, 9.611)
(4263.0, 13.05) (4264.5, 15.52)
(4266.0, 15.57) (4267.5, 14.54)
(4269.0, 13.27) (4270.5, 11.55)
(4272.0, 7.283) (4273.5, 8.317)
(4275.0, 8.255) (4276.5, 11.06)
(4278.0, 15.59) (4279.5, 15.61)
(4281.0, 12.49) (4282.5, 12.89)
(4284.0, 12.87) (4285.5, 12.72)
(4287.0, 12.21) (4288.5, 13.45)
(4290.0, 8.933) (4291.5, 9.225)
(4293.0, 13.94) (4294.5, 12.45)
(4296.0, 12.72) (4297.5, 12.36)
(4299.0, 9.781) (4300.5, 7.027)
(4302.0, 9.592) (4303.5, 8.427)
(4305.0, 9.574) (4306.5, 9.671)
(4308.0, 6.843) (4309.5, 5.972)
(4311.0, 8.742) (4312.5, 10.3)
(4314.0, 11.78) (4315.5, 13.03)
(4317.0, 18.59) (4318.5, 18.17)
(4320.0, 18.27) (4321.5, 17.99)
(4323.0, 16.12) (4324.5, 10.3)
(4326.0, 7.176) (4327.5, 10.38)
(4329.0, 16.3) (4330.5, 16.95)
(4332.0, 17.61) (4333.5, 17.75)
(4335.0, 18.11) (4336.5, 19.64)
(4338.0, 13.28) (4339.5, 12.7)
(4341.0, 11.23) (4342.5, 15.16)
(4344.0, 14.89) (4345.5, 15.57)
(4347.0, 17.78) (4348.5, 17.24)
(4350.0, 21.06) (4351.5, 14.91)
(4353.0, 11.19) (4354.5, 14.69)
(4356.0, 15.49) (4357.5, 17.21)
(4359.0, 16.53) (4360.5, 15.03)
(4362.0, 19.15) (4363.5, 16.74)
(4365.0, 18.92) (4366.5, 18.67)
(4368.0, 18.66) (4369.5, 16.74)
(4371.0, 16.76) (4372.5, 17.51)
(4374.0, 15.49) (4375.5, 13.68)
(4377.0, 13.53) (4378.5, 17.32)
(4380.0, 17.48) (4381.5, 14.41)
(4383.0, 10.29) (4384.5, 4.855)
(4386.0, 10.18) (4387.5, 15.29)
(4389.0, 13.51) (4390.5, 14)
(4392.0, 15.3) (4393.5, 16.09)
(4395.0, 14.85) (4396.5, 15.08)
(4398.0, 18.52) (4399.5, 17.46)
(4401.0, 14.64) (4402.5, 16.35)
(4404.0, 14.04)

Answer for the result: 1.63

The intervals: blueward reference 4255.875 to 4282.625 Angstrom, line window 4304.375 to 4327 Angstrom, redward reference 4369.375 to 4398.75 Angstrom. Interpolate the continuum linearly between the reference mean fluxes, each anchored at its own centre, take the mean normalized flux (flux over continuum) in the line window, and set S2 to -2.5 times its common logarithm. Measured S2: 0.093 mag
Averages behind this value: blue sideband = 12.4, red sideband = 14.5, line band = 12.2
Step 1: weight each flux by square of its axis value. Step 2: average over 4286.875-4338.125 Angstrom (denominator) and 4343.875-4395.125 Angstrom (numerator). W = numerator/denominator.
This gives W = 1.25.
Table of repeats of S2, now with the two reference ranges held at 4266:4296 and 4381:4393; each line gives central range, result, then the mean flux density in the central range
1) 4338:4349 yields -0.21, 14.8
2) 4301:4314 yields 0.35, 8.79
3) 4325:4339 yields -0.24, 15.1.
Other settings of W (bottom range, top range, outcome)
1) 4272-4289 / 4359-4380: 1.45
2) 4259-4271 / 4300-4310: 0.64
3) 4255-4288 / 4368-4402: 1.26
